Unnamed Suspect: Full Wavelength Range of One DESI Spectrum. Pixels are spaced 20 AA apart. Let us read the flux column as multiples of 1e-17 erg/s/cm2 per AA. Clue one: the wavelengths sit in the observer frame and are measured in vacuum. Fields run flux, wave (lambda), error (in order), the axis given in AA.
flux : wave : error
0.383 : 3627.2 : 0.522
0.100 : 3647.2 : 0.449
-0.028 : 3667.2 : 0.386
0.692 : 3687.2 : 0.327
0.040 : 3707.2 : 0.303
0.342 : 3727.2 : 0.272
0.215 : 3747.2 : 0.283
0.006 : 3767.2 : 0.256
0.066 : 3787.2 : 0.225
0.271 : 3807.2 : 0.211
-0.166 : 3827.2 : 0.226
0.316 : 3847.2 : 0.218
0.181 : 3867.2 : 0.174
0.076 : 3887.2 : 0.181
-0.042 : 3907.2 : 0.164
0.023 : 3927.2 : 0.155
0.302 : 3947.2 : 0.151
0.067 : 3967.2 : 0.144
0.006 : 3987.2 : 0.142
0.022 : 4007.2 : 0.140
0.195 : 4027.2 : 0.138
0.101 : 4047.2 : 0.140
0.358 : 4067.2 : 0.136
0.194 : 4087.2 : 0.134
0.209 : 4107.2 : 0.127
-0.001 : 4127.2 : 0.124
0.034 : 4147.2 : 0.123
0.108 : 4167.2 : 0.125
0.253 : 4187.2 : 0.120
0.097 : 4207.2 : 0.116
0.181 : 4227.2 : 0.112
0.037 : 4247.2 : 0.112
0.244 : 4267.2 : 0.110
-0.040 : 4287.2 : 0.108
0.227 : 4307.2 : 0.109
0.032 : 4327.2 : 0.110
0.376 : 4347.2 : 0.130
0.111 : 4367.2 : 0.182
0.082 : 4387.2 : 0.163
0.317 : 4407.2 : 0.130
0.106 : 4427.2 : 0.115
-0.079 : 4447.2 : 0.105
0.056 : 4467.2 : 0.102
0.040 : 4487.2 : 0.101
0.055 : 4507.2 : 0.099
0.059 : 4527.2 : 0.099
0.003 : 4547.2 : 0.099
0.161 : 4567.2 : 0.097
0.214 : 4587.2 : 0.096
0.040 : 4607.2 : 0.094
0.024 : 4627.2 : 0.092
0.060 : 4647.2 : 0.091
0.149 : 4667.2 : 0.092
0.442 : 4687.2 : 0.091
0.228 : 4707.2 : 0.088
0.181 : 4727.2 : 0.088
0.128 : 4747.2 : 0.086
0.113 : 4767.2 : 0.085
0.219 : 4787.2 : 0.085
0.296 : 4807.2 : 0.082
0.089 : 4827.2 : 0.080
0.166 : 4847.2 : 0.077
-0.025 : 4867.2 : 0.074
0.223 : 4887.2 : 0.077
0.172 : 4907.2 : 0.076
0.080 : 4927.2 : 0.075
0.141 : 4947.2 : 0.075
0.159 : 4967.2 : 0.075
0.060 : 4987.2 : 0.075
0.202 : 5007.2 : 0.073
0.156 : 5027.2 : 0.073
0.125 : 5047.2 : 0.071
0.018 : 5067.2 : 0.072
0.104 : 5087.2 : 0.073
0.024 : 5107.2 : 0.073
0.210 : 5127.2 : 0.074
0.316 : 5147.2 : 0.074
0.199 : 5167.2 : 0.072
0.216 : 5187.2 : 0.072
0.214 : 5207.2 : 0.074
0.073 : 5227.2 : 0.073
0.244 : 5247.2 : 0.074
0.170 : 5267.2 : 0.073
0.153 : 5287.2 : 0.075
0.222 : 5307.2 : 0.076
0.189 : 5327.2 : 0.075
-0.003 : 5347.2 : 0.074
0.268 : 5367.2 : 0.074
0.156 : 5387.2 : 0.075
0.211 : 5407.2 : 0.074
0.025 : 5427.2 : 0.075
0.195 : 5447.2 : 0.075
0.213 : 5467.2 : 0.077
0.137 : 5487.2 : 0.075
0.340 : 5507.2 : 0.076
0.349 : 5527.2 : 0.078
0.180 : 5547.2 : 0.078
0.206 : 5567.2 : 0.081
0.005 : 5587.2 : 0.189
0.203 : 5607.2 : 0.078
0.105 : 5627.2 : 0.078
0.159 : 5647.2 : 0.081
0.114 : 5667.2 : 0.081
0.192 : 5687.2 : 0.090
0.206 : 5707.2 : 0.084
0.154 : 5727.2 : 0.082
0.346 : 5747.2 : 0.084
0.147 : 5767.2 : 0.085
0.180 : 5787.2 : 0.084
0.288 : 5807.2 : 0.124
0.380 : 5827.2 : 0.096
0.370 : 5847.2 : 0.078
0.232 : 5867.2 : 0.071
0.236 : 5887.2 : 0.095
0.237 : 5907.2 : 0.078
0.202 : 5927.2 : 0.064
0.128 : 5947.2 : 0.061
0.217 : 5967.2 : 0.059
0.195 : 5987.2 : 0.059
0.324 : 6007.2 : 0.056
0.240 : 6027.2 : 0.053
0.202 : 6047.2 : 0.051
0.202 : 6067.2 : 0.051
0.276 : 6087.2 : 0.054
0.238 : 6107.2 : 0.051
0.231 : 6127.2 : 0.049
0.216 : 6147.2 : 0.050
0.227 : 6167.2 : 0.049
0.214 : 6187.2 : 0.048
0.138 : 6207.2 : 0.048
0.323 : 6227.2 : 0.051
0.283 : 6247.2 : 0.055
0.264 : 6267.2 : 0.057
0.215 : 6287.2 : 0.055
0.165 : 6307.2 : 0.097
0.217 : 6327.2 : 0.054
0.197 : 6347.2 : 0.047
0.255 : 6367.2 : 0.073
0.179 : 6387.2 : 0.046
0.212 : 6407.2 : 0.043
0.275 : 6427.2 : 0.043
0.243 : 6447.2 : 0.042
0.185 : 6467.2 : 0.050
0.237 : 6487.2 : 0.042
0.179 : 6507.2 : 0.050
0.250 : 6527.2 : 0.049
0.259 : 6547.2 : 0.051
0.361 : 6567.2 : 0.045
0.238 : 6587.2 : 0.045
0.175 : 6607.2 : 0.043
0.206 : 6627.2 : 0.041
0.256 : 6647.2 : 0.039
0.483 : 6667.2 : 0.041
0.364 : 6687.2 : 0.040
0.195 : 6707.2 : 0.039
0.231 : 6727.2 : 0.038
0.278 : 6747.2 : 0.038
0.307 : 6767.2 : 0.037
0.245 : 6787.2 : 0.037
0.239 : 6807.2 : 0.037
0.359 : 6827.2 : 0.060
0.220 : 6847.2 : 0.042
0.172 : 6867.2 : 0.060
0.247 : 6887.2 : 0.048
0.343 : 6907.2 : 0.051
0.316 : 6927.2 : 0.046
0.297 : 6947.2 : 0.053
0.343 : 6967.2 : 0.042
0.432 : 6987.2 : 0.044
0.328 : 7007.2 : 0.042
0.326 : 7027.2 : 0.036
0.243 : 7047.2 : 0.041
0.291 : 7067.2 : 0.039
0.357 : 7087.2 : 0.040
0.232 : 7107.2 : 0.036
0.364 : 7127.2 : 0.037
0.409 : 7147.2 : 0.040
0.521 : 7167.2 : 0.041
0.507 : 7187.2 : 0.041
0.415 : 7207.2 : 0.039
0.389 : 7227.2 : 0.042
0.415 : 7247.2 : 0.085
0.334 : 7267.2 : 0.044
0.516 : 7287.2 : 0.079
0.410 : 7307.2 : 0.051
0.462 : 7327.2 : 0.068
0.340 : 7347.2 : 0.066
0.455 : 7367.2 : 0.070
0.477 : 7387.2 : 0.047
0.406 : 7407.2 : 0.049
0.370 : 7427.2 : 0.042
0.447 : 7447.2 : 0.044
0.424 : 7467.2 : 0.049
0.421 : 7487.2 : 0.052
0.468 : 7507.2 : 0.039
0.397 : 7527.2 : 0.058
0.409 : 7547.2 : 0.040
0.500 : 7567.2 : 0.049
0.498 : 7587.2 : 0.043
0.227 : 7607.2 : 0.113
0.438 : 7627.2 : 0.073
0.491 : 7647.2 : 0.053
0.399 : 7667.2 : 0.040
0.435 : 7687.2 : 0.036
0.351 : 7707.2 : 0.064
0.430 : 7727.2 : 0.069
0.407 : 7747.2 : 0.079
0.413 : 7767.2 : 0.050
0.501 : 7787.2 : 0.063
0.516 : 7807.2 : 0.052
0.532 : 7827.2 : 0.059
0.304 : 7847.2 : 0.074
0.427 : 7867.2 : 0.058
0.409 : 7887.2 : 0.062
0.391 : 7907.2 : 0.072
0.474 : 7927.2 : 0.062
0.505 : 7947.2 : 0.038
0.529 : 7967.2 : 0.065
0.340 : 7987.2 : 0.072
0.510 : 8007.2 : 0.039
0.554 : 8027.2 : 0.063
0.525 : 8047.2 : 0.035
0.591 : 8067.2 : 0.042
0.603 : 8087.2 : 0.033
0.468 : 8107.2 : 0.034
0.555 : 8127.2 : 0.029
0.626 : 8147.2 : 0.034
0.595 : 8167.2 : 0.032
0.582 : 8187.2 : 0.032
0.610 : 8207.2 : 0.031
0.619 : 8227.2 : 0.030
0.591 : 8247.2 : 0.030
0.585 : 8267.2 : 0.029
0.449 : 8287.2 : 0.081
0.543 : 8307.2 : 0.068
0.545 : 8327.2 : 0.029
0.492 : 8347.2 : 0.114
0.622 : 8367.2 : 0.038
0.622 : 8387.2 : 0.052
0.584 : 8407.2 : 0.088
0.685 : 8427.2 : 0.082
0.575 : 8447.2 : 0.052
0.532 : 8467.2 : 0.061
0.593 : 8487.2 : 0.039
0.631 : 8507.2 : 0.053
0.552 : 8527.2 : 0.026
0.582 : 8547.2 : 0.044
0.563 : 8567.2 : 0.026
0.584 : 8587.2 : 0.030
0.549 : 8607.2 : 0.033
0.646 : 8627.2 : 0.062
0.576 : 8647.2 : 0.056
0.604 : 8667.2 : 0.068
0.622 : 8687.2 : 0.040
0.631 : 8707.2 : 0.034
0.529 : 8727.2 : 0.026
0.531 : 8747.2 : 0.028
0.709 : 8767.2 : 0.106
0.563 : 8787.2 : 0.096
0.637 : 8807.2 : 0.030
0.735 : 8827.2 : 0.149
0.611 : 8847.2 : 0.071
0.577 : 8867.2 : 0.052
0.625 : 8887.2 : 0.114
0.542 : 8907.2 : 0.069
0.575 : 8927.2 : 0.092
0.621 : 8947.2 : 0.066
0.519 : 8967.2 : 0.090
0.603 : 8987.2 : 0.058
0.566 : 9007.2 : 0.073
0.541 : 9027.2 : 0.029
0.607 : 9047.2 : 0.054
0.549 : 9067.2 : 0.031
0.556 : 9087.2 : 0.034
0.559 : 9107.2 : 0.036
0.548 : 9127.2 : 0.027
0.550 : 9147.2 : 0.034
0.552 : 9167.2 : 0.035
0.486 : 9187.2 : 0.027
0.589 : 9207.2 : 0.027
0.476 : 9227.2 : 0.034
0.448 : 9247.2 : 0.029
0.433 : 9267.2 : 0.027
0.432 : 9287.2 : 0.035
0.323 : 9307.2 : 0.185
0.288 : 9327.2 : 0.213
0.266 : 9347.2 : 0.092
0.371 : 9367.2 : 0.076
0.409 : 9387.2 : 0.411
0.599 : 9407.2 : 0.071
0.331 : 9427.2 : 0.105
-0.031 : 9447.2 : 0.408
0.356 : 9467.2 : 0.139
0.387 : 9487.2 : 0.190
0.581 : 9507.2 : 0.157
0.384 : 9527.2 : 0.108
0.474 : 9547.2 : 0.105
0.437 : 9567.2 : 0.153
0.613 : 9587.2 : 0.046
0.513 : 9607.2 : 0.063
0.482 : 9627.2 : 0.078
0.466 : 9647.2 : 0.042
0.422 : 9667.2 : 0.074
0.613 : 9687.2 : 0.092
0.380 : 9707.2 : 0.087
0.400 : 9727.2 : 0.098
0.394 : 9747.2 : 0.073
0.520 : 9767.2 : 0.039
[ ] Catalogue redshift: 0.79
